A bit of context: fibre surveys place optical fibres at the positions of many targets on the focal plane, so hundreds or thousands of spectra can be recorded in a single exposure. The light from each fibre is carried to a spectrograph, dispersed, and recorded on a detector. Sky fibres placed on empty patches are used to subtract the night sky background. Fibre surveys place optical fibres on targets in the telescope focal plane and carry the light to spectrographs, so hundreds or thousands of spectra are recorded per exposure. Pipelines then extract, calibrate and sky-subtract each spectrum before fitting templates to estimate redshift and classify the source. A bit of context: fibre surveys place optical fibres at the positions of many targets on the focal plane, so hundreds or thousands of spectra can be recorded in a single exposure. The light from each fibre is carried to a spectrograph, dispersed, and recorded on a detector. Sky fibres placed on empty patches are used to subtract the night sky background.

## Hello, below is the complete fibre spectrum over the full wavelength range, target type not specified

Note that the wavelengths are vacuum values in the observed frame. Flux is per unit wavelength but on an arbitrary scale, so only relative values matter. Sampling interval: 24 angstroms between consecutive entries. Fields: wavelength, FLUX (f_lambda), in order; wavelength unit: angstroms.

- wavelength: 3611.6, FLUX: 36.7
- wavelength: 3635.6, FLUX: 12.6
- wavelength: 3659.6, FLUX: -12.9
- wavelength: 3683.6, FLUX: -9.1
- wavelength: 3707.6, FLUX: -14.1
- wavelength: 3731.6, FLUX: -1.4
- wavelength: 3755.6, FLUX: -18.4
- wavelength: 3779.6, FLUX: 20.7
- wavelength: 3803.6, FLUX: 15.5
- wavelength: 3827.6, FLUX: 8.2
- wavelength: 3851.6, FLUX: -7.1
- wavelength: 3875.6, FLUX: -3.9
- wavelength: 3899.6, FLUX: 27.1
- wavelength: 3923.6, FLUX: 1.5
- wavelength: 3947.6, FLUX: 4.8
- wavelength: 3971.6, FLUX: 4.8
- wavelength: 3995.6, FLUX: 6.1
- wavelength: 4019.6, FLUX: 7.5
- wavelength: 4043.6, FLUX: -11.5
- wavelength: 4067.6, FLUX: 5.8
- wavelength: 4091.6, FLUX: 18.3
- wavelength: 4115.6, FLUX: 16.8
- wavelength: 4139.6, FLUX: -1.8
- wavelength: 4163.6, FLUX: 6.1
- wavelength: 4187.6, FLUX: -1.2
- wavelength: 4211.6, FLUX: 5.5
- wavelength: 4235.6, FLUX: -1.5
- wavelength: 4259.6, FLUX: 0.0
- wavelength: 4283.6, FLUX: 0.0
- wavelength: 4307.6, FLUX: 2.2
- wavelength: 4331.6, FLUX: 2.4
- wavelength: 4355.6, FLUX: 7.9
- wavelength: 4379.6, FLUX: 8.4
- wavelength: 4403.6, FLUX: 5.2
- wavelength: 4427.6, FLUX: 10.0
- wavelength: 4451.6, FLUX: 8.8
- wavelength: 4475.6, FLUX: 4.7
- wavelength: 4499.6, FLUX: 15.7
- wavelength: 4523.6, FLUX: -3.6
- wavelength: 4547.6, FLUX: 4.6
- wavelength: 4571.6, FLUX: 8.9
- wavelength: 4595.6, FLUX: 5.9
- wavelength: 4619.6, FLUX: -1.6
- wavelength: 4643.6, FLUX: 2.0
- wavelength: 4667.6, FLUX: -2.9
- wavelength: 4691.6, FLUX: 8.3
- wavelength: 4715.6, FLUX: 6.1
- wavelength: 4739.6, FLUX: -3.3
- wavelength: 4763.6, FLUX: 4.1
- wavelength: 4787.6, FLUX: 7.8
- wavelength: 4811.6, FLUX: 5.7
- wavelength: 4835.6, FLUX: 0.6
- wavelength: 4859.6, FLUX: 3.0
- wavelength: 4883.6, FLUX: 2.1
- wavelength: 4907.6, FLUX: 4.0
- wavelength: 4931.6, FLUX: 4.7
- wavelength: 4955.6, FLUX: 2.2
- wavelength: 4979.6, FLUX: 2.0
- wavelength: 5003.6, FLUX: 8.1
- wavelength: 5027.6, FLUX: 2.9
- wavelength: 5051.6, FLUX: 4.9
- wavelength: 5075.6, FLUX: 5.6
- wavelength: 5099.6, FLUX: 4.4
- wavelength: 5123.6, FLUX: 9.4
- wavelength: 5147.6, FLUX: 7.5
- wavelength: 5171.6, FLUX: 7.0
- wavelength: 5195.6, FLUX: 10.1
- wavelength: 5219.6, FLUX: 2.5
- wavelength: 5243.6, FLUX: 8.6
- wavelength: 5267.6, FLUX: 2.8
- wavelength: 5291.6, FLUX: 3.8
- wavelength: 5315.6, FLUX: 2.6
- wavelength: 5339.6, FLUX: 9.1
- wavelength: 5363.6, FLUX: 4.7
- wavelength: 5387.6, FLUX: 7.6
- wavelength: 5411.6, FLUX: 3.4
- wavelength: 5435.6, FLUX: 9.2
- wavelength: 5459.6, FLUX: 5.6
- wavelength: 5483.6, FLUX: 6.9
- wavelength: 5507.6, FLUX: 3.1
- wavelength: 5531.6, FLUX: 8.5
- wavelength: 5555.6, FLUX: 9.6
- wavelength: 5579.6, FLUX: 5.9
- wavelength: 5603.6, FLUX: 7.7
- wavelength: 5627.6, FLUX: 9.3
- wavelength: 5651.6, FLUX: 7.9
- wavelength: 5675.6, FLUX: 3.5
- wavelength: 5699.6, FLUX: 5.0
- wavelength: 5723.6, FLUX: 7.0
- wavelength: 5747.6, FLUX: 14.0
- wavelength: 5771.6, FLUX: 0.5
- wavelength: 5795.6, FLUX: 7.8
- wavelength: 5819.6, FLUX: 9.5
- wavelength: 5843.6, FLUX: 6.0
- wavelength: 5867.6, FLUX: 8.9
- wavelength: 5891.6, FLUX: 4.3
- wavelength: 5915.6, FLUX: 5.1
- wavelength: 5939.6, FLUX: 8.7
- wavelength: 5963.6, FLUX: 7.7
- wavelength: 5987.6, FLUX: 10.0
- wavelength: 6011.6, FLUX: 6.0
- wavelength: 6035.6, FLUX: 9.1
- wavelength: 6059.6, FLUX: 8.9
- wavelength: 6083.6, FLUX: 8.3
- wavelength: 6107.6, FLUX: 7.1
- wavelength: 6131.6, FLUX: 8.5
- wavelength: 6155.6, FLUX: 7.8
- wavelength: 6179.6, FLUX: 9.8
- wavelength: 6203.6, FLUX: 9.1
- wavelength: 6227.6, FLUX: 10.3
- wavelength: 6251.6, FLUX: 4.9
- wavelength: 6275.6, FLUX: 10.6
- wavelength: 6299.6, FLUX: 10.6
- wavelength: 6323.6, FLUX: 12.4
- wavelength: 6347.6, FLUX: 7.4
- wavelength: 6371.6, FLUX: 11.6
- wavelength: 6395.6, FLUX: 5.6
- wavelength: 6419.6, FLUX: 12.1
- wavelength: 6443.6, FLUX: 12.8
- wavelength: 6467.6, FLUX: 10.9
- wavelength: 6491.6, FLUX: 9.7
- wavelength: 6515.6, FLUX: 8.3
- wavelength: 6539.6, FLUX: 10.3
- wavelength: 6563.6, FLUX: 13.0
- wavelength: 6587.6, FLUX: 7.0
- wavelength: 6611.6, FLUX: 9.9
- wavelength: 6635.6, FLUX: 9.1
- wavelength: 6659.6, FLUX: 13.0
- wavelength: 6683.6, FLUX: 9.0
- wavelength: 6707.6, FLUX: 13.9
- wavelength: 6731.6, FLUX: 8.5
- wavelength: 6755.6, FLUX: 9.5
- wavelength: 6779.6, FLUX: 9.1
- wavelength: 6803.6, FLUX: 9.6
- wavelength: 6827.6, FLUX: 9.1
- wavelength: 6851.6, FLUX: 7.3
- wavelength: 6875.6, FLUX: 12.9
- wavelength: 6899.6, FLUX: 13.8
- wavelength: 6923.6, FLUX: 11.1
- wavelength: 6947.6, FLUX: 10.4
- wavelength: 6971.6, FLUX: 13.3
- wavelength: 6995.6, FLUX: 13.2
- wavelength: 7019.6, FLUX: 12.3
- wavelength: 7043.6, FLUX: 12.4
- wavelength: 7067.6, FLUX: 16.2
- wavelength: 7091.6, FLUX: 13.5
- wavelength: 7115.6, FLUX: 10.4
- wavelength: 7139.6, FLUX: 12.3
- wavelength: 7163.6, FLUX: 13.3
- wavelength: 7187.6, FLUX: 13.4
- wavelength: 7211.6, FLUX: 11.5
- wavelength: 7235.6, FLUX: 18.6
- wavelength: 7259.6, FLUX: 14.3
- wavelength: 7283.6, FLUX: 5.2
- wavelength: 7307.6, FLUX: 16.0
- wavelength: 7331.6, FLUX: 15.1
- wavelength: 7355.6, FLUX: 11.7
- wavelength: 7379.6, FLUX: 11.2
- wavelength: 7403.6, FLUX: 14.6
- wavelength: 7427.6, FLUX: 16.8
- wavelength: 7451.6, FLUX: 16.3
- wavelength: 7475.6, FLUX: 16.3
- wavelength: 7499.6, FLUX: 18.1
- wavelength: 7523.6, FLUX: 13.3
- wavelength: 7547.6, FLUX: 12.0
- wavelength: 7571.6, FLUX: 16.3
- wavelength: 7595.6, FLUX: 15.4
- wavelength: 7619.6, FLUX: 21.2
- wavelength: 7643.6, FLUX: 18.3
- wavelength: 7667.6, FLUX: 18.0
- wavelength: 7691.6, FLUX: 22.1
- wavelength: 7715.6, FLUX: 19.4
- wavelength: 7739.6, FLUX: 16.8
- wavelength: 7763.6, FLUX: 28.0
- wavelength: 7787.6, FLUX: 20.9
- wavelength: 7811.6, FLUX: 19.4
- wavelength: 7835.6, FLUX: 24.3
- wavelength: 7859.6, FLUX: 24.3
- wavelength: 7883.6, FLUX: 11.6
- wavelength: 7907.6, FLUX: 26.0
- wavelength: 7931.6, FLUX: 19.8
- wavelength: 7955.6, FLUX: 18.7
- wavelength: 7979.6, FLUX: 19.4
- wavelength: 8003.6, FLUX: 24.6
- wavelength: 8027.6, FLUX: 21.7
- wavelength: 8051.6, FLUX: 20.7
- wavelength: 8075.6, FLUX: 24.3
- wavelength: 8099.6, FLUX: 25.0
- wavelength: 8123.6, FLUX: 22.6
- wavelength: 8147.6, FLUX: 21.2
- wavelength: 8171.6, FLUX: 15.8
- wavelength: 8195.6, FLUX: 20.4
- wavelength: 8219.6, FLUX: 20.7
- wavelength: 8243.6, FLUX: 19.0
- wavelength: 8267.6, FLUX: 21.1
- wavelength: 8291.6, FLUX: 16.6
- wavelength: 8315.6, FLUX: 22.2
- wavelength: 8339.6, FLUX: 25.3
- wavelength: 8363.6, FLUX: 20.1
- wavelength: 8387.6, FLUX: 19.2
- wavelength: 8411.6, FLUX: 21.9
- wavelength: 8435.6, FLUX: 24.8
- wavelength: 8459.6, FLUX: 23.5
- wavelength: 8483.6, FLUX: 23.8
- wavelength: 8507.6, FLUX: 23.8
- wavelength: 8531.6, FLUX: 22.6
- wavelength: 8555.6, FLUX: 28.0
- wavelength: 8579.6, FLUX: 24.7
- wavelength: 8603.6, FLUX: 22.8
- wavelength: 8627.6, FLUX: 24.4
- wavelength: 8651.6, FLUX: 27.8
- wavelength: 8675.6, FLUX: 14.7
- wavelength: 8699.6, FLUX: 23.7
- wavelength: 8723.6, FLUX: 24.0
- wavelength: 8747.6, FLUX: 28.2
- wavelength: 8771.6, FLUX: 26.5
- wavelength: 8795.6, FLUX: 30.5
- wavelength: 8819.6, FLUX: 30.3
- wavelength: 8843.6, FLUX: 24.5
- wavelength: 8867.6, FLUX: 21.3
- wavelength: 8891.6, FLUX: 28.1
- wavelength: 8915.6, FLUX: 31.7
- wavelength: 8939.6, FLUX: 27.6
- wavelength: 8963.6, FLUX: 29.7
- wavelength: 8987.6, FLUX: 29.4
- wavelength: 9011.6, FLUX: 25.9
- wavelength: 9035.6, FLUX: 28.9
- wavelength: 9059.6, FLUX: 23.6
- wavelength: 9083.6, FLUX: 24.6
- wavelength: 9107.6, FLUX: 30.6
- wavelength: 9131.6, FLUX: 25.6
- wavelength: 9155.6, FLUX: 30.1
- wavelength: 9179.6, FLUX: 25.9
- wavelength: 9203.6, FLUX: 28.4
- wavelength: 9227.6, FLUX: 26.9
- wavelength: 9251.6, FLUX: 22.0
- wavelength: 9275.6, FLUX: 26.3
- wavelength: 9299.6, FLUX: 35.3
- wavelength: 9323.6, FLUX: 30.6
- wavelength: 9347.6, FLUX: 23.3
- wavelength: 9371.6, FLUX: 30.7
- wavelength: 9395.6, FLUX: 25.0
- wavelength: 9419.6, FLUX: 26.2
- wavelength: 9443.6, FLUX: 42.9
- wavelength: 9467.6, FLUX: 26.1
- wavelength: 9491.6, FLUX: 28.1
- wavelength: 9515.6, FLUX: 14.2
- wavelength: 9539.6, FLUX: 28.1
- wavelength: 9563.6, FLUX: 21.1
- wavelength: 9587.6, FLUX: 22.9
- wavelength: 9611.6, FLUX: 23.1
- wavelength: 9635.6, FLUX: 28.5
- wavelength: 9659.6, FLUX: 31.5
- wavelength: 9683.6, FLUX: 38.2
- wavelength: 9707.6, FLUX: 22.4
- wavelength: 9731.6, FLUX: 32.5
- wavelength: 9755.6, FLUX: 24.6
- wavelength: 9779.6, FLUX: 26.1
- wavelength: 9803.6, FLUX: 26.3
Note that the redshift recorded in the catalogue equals 0.90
